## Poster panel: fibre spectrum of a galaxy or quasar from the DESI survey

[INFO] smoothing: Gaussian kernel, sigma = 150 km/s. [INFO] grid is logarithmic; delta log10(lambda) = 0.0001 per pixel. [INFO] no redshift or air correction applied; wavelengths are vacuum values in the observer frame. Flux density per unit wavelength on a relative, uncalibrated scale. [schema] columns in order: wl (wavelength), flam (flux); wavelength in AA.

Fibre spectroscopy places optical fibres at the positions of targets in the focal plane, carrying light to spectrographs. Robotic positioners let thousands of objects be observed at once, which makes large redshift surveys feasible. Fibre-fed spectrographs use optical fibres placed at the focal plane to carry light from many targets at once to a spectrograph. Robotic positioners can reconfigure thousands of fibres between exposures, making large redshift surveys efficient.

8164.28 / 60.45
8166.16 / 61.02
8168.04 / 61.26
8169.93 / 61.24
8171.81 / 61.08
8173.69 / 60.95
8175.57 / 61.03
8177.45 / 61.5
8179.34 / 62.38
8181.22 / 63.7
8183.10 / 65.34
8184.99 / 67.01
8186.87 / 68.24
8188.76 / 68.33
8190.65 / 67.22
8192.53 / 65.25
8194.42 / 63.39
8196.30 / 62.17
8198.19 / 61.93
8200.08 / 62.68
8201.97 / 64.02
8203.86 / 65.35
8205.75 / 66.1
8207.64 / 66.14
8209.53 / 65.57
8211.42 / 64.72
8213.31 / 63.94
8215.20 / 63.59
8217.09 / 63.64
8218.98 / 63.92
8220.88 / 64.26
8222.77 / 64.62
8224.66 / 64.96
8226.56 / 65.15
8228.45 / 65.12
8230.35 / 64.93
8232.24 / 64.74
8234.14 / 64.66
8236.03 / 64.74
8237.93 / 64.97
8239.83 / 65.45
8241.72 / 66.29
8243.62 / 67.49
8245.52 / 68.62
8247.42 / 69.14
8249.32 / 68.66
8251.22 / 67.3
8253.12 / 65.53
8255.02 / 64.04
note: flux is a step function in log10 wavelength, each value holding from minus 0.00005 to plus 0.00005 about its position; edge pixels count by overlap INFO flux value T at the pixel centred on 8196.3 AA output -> 62.17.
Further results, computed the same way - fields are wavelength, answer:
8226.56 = 65.15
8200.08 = 62.68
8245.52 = 68.62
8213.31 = 63.94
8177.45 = 61.5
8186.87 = 68.24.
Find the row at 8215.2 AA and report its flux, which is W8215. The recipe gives 63.59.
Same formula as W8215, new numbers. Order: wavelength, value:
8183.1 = 65.34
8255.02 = 64.04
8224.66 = 64.96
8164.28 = 60.45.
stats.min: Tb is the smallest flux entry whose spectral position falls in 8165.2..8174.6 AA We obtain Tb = 60.95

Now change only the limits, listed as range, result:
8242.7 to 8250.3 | 67.49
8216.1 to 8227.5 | 63.64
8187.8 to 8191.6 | 67.22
